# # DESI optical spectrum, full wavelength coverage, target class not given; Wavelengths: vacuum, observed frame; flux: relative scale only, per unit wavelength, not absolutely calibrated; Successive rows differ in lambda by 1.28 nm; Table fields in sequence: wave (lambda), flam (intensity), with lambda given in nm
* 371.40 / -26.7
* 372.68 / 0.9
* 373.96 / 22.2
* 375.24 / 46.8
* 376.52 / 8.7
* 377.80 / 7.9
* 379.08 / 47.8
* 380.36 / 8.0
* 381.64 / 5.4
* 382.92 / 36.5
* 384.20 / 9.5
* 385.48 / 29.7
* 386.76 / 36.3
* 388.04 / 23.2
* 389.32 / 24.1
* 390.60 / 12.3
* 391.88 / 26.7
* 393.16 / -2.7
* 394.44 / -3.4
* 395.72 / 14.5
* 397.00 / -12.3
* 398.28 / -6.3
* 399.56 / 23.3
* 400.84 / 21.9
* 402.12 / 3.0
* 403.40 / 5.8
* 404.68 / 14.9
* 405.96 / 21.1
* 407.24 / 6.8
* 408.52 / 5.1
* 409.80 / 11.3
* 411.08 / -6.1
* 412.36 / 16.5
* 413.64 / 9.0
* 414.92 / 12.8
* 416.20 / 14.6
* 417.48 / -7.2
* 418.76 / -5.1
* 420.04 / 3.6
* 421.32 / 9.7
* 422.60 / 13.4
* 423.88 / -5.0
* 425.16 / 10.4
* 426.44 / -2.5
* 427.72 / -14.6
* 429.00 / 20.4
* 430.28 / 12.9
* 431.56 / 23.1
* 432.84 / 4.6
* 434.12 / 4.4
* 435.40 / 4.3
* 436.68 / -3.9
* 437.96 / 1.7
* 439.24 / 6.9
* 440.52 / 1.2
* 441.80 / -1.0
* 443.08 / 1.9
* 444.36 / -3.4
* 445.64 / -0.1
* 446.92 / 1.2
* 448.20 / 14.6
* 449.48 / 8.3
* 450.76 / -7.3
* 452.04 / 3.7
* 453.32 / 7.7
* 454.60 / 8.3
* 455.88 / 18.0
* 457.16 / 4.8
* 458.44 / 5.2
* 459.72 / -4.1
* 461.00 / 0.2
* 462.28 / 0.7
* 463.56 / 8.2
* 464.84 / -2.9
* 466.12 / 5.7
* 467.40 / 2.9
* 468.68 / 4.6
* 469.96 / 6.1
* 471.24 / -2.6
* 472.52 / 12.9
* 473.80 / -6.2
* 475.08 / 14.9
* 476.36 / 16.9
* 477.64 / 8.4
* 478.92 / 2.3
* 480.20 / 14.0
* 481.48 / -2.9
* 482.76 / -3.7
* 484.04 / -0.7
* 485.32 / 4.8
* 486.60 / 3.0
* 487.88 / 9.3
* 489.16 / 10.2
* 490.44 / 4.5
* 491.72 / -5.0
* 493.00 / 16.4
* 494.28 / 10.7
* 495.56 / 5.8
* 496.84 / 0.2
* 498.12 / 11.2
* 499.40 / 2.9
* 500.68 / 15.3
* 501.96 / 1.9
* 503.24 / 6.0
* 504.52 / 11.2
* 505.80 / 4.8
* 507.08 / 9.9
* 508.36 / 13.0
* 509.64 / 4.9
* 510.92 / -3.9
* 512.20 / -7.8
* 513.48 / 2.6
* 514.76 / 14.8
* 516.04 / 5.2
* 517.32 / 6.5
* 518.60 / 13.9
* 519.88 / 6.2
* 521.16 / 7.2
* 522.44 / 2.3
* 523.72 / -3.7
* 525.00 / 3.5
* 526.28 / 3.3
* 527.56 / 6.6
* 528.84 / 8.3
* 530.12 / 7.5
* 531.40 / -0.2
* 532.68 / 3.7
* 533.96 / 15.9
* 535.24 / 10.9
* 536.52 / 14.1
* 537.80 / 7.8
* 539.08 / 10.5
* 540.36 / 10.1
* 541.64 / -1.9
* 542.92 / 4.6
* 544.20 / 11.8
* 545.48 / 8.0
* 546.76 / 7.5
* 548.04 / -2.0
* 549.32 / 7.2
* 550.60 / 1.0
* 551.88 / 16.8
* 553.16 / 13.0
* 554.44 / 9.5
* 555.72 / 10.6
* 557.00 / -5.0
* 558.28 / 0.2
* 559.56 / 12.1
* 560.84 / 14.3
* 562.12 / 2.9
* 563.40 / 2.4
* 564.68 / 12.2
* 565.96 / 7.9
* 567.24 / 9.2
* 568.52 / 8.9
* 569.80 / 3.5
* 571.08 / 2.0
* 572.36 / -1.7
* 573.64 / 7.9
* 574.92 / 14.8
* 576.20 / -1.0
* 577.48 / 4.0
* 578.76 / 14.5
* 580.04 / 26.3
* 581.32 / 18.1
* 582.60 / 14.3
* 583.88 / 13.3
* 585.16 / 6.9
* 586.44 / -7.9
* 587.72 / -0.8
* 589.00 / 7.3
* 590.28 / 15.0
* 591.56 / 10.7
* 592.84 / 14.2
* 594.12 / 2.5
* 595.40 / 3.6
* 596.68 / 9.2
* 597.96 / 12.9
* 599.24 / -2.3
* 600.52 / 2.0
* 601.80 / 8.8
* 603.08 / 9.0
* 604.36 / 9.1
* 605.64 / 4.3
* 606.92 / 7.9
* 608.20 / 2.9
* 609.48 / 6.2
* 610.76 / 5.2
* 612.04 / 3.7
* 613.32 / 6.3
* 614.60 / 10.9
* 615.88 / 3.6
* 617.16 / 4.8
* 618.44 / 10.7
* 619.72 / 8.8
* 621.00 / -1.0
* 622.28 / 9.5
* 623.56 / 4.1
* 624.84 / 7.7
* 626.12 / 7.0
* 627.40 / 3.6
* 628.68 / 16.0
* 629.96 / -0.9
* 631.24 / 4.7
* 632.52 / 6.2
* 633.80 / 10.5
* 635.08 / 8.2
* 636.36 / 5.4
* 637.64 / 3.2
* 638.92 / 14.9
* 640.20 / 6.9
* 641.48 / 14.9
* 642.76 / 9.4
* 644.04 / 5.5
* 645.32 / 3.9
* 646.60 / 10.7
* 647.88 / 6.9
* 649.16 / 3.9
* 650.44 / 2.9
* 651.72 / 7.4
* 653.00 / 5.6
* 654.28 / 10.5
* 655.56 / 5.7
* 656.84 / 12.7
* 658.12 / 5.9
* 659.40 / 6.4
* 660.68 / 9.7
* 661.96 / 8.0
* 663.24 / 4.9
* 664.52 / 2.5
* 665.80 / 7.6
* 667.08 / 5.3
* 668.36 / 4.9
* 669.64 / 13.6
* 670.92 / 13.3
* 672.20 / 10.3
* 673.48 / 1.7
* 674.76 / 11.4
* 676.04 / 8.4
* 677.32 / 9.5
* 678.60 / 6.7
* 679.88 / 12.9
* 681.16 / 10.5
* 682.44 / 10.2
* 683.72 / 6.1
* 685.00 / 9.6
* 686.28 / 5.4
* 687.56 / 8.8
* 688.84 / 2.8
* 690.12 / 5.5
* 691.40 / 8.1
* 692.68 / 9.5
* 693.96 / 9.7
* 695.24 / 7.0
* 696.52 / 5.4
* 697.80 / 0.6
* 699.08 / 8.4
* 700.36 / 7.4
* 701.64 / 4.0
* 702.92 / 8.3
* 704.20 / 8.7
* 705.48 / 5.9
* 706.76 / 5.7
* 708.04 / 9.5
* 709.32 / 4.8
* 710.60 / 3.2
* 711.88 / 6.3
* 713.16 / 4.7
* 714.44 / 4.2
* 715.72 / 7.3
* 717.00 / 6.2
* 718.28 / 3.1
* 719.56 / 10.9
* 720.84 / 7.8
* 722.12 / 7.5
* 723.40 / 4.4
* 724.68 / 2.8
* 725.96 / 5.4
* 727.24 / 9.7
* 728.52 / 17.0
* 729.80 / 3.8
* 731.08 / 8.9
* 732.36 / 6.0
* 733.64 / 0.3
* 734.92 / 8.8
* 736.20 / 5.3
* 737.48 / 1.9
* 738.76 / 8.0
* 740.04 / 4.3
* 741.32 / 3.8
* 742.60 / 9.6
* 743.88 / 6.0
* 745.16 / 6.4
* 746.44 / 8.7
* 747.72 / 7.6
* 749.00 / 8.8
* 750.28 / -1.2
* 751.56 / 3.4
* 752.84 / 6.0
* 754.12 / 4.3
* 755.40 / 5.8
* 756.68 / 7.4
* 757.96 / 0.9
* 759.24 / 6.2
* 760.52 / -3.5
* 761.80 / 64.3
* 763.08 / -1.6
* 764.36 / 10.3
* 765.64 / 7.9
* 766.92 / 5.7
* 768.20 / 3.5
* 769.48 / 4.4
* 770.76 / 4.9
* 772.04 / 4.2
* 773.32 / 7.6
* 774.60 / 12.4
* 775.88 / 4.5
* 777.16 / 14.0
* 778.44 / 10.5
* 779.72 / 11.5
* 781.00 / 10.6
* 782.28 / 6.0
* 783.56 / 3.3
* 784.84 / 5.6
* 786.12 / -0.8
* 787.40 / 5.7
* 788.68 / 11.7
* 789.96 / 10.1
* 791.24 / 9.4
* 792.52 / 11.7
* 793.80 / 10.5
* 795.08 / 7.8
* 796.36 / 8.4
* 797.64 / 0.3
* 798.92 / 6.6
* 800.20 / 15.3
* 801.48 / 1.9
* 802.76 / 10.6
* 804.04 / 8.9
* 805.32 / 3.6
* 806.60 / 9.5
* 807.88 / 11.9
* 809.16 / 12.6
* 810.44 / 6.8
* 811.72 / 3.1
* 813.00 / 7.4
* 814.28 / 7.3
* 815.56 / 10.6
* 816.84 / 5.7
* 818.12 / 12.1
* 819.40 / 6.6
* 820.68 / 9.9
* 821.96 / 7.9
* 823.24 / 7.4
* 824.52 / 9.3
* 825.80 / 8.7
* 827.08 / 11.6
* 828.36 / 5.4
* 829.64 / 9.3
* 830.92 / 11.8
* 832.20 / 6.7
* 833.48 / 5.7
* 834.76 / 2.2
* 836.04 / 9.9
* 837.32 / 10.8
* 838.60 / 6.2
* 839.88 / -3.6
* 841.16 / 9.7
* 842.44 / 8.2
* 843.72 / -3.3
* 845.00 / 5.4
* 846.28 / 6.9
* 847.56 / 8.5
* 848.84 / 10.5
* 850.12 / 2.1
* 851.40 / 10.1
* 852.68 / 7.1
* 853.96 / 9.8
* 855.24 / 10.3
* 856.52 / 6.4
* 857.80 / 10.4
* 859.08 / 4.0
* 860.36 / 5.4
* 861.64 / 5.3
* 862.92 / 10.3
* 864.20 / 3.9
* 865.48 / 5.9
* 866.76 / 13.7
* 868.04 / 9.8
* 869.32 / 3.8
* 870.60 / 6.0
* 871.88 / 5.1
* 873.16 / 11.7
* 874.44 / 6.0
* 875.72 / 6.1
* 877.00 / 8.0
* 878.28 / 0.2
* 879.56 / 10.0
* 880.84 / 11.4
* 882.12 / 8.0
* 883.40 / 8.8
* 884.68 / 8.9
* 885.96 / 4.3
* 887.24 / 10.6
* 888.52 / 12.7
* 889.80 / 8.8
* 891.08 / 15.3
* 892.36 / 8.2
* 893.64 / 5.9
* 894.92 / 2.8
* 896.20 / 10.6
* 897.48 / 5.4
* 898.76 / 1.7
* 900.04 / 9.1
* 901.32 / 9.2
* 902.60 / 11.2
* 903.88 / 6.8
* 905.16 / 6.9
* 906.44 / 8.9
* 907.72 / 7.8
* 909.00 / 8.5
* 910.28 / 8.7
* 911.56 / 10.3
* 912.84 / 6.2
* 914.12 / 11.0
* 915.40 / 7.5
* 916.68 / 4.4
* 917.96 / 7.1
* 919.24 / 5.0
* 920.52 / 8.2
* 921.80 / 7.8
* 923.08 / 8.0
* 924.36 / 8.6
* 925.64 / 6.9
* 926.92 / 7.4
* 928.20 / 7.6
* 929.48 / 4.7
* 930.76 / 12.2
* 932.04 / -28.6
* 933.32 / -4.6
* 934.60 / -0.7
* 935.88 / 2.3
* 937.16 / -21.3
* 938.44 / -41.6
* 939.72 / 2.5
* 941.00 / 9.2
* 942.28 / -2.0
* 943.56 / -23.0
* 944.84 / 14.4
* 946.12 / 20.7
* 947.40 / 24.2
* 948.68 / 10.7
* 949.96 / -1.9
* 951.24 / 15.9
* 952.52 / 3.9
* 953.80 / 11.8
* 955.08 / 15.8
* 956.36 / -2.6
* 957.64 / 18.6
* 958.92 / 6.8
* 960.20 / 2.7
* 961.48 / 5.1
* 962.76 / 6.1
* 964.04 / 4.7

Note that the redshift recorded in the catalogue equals 1.04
